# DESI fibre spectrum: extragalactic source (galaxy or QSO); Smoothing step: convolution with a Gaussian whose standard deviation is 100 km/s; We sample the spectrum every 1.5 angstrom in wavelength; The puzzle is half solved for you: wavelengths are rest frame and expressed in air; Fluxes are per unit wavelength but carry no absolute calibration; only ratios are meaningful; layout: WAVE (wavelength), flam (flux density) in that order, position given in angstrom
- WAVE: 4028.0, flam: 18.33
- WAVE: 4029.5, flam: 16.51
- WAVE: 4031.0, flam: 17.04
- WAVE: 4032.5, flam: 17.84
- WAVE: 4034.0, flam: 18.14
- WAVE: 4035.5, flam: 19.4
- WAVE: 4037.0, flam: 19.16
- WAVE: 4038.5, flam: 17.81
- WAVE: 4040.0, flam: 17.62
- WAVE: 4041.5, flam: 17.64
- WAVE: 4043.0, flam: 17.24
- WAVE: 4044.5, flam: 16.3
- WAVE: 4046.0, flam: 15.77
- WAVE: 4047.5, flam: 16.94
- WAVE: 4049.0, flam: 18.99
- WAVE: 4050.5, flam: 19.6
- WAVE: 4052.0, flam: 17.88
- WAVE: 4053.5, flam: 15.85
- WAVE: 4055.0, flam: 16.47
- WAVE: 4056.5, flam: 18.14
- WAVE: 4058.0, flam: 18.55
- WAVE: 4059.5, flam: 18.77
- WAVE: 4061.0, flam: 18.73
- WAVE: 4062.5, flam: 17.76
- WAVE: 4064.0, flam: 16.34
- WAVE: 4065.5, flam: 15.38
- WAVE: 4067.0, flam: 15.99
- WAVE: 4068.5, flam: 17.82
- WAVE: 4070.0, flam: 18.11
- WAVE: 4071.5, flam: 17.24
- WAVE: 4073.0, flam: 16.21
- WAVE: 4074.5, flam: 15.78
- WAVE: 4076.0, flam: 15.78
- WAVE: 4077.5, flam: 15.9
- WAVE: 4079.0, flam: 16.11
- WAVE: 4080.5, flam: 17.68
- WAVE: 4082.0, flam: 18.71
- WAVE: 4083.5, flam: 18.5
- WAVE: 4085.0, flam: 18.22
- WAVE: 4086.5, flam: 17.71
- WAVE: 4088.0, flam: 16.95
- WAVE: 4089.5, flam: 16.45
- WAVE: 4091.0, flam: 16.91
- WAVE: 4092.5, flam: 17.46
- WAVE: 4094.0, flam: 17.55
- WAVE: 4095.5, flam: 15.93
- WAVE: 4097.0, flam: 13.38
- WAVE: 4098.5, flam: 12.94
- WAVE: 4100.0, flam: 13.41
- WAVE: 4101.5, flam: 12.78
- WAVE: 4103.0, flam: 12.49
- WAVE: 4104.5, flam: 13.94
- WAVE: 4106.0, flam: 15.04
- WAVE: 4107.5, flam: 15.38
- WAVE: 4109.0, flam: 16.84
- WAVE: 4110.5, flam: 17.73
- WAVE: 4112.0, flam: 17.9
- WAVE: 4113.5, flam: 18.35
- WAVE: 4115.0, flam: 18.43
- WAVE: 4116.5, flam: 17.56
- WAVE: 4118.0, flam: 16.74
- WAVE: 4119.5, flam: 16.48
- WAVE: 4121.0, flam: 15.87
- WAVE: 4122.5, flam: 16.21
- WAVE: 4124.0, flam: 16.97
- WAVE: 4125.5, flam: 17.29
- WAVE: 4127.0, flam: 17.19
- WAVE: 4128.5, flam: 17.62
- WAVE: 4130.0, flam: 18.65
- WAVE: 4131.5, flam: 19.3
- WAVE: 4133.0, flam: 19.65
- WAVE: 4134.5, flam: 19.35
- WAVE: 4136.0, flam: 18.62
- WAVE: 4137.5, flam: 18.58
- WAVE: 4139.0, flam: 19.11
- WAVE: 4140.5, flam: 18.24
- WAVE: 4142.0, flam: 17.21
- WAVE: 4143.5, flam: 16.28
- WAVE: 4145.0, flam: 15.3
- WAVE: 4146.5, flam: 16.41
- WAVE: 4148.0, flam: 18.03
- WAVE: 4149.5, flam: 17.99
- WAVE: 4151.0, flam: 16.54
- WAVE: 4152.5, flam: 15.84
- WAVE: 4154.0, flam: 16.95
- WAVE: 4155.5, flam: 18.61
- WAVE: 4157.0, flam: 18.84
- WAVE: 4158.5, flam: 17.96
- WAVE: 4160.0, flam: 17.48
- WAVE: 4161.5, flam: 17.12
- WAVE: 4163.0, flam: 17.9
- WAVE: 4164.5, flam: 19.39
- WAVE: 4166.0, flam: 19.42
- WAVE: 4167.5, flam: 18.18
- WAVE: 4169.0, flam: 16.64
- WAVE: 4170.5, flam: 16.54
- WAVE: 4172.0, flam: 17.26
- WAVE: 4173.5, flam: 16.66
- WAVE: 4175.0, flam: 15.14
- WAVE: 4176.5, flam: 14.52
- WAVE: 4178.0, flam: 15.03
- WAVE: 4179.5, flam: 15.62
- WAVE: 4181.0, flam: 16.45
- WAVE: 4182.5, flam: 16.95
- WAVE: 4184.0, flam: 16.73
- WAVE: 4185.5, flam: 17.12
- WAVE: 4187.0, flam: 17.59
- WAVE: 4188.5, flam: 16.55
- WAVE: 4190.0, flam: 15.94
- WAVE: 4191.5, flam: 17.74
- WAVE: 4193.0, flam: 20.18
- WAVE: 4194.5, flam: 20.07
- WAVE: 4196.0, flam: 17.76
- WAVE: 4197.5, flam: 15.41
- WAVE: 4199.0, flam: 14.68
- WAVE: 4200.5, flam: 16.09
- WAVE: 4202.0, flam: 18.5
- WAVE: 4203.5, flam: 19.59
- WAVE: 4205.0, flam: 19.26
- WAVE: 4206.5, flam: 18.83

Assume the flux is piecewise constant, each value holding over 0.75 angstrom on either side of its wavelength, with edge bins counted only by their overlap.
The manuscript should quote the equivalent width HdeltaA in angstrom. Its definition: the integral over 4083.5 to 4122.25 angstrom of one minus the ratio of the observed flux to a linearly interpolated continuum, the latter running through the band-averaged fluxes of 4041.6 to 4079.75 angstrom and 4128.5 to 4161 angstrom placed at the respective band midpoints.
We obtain 3.0 angstrom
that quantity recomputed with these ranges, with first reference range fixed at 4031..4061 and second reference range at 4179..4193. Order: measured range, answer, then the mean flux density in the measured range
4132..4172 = -1.4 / 17.8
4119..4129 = 0.3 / 16.8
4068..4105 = 2.9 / 16.2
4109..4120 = -0.1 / 17.6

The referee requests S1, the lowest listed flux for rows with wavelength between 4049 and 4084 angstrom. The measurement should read 15.38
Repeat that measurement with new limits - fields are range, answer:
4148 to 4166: 15.84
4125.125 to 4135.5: 17.19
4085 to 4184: 12.49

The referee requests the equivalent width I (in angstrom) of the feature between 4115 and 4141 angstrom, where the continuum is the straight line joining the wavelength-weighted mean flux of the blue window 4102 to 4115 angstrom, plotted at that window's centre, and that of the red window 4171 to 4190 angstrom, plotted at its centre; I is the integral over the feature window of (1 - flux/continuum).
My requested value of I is -2.8 angstrom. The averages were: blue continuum 16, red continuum 16.3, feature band 17.9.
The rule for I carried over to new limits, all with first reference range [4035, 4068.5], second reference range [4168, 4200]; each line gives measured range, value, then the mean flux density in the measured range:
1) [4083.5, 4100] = 0.94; 16.3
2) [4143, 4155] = 0.15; 16.7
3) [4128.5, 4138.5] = -1.11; 18.9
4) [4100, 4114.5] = 1.39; 15.5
